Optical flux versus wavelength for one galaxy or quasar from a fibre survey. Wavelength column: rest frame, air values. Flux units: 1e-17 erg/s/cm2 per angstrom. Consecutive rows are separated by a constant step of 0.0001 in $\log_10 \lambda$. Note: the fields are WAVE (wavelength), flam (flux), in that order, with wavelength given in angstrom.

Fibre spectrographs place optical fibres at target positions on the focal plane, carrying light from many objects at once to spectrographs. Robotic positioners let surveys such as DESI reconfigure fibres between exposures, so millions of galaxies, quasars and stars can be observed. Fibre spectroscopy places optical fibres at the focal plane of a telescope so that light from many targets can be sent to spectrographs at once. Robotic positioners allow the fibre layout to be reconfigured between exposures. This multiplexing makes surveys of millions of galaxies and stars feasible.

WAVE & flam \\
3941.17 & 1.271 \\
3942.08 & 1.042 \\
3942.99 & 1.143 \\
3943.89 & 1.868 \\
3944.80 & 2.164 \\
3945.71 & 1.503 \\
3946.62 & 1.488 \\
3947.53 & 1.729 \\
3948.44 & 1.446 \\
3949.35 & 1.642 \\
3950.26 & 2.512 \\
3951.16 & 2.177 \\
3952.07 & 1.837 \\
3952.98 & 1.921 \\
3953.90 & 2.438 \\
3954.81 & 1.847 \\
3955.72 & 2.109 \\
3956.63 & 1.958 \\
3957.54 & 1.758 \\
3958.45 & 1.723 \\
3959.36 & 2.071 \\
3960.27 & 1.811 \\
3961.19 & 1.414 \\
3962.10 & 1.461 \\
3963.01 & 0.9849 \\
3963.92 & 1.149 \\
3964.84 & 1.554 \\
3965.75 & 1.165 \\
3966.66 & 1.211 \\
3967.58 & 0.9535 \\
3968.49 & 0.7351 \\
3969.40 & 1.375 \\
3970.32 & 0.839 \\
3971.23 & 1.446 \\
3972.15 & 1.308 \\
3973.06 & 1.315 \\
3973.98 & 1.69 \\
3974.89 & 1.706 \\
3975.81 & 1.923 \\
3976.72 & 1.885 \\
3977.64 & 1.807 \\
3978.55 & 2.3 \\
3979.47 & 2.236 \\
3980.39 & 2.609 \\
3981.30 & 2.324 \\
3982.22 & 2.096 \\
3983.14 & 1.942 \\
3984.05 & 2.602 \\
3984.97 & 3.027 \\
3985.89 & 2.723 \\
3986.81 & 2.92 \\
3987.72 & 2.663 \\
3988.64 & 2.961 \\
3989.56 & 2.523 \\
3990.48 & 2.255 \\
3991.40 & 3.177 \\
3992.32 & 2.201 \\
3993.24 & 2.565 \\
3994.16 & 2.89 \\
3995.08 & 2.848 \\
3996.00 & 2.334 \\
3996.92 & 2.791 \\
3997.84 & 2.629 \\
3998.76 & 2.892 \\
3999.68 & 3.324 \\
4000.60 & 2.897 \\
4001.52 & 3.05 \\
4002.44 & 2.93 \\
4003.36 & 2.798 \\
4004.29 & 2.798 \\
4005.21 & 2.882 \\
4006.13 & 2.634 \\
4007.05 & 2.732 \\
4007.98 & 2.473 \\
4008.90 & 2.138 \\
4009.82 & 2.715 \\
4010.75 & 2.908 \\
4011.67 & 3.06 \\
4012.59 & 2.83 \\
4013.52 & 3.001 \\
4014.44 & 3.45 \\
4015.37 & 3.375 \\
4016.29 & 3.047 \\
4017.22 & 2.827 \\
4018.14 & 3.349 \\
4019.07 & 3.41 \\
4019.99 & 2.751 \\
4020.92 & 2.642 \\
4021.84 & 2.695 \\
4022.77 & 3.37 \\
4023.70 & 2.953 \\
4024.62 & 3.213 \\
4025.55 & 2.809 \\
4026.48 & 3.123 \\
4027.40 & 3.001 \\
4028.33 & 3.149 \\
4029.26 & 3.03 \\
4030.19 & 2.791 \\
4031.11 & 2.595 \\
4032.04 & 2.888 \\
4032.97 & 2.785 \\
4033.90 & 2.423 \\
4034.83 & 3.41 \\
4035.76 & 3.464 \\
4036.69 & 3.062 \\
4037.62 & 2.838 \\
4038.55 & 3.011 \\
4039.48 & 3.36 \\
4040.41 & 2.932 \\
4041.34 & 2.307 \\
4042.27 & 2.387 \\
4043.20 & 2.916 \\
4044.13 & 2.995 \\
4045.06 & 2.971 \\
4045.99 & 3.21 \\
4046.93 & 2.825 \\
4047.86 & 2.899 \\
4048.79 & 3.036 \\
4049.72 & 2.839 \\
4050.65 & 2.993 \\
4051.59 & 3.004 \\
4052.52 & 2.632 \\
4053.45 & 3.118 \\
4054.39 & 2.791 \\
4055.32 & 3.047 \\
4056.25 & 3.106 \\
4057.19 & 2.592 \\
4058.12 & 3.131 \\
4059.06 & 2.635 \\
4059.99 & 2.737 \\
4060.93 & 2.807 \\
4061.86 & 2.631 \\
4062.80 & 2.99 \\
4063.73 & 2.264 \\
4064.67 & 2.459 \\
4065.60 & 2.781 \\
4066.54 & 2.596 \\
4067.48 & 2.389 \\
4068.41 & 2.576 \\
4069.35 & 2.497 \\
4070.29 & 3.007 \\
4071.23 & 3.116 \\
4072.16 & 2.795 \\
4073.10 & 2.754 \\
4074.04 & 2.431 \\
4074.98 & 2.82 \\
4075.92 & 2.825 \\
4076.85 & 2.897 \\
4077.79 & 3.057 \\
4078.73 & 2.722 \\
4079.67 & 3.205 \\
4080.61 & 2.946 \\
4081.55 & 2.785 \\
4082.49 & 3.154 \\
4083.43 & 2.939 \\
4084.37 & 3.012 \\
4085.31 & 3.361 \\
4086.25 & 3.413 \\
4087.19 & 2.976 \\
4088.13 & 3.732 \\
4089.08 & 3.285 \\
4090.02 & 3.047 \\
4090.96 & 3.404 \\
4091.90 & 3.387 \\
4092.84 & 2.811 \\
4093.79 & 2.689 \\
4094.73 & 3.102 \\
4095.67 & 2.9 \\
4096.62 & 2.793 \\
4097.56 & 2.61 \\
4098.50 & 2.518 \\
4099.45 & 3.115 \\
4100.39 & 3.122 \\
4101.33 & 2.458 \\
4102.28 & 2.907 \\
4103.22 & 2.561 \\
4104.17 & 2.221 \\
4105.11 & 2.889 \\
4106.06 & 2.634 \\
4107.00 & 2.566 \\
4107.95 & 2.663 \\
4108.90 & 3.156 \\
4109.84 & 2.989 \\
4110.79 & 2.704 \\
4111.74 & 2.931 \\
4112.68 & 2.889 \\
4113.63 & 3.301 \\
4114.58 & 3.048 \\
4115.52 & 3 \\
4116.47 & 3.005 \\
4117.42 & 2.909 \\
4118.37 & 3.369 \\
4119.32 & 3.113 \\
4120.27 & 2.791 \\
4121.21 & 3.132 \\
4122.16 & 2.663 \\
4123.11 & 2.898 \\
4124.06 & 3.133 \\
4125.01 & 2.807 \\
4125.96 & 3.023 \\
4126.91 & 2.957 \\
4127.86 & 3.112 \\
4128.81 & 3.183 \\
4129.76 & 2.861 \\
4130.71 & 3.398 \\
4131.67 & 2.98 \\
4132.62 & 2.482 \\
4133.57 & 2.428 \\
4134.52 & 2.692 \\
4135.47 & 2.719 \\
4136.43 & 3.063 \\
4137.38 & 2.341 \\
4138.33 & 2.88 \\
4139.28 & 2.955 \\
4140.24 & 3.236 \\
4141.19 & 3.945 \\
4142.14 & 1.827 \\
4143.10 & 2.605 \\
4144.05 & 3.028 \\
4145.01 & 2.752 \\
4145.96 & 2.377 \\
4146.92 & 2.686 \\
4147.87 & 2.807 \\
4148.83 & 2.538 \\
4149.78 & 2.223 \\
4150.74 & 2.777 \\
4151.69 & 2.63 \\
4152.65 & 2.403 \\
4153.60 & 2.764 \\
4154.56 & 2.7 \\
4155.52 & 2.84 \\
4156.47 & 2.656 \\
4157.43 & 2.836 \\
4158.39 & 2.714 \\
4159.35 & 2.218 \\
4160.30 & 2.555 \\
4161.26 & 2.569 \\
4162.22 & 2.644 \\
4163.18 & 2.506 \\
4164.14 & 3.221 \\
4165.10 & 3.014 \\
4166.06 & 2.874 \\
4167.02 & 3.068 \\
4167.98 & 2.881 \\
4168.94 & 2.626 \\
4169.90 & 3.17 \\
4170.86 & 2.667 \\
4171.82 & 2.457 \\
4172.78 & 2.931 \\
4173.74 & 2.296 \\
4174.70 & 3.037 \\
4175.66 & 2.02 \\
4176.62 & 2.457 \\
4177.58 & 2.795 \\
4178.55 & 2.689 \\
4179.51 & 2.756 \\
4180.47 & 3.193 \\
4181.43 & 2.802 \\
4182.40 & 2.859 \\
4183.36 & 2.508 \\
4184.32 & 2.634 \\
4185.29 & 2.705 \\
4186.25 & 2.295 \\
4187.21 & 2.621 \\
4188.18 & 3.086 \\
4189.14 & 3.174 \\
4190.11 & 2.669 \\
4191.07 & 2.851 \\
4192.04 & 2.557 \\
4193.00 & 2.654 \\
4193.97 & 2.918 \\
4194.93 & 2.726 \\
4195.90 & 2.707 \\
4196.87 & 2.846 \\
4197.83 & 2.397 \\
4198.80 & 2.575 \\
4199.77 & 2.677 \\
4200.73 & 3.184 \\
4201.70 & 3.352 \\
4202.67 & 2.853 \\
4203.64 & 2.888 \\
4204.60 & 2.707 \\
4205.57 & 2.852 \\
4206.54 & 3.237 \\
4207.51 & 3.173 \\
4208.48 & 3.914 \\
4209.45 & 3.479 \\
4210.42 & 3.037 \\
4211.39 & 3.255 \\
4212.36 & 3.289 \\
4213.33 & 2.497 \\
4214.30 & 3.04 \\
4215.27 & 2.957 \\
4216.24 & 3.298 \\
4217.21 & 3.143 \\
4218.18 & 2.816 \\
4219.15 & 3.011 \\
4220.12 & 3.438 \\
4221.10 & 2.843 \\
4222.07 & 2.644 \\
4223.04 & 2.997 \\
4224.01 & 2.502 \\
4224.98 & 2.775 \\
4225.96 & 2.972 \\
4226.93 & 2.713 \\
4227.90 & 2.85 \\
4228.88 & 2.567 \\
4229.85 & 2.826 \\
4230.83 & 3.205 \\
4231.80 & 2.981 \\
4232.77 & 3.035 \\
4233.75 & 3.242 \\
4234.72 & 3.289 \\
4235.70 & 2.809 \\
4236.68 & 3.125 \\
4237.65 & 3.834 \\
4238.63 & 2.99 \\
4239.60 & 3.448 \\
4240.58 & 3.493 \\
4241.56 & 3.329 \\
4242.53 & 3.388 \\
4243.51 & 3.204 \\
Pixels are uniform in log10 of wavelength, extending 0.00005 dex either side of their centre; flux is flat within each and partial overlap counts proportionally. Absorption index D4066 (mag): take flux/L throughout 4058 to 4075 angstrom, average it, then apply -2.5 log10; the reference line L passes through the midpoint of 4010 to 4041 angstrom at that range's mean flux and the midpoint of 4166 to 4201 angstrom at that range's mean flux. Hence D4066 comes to 0.095 mag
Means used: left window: 3.01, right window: 2.74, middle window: 2.69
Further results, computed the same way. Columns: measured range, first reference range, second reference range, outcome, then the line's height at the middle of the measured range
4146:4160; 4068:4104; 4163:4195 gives 0.08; 2.81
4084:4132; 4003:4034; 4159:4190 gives -0.06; 2.81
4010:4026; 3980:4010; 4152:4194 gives -0.13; 2.68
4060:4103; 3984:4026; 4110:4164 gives -0.02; 2.83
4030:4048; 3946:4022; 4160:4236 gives -0.20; 2.42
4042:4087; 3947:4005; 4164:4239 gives -0.18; 2.41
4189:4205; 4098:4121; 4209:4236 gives 0.06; 2.96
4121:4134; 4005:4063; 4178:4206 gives -0.03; 2.84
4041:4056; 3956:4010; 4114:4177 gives -0.19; 2.42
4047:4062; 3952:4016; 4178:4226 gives -0.17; 2.46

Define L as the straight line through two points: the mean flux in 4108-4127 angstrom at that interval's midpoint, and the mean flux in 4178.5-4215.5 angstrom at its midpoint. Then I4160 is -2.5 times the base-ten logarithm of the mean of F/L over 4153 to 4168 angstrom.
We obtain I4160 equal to 0.07 mag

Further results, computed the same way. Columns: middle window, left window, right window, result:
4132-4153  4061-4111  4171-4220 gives 0.062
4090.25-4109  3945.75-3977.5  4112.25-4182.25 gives -0.133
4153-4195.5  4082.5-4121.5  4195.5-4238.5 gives 0.096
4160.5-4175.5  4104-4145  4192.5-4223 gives 0.063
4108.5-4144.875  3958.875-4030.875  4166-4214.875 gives -0.087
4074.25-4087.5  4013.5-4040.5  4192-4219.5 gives 0.005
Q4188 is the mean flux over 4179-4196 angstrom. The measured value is 2.76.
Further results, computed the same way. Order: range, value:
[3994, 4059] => 2.91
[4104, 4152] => 2.85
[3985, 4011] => 2.74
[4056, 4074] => 2.72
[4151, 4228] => 2.83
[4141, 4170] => 2.71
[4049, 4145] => 2.89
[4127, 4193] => 2.75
